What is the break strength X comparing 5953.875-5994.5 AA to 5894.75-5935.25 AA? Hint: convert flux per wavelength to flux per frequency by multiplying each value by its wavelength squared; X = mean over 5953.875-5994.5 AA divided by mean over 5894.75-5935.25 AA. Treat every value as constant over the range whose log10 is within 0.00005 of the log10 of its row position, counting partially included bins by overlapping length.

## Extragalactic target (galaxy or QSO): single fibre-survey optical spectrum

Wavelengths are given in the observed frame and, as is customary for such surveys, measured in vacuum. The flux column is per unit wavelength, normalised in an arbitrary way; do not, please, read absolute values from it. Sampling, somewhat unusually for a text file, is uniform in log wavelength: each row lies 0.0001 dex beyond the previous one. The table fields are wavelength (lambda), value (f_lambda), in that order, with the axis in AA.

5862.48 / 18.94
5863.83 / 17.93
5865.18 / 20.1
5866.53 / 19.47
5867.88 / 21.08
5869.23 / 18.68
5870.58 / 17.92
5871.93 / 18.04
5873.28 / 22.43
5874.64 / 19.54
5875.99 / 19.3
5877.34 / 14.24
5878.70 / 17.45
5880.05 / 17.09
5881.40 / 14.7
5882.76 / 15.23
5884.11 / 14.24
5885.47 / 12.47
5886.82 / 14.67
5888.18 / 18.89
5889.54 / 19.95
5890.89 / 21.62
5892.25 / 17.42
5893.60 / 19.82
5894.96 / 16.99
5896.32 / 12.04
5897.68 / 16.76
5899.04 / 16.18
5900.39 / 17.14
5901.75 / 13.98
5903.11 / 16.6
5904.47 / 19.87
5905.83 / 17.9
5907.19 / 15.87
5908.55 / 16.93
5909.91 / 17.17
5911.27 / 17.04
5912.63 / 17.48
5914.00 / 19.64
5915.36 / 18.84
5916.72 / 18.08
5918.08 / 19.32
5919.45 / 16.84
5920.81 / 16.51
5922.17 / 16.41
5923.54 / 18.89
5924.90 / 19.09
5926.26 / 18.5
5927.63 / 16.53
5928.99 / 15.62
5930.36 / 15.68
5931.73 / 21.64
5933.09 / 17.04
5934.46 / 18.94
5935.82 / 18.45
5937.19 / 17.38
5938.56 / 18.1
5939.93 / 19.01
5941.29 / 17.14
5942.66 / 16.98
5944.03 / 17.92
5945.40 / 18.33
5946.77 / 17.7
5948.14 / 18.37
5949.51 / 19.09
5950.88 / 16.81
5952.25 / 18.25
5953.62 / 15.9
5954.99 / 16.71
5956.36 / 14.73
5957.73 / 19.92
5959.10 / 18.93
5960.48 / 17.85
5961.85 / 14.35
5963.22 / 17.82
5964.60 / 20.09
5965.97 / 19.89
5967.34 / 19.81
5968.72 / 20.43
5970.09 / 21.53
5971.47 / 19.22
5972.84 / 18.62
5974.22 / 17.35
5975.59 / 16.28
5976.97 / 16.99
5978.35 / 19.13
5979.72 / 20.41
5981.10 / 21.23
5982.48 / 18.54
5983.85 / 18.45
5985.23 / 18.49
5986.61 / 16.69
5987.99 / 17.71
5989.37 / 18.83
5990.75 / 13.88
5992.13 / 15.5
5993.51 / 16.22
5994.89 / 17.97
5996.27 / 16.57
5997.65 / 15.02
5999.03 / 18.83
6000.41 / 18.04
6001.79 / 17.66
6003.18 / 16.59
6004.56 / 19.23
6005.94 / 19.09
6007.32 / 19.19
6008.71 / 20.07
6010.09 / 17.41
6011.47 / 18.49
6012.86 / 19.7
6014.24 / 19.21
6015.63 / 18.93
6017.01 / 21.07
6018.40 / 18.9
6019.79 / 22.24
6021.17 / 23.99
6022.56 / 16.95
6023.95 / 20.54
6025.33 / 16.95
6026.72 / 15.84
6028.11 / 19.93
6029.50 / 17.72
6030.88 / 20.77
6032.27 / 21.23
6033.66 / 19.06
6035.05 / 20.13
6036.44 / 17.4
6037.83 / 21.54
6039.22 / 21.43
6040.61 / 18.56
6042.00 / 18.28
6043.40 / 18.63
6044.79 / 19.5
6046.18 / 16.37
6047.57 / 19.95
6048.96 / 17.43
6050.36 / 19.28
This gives 1.1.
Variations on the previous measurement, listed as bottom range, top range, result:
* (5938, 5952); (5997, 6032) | 1.08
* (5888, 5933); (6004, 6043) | 1.15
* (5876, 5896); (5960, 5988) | 1.14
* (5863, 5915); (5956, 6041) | 1.11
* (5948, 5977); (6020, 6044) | 1.09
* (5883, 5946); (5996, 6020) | 1.10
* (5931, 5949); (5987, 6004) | 0.95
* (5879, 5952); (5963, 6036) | 1.11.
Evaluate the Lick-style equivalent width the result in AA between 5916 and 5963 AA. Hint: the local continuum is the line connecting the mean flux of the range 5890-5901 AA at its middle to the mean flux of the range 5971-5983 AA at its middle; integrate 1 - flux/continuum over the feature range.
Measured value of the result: 0.9 AA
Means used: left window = 17.3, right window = 18.6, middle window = 17.7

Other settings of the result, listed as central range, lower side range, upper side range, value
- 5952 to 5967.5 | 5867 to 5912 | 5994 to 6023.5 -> 0.3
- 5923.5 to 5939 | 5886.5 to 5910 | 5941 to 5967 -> -0.4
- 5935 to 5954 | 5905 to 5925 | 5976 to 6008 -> -0.1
